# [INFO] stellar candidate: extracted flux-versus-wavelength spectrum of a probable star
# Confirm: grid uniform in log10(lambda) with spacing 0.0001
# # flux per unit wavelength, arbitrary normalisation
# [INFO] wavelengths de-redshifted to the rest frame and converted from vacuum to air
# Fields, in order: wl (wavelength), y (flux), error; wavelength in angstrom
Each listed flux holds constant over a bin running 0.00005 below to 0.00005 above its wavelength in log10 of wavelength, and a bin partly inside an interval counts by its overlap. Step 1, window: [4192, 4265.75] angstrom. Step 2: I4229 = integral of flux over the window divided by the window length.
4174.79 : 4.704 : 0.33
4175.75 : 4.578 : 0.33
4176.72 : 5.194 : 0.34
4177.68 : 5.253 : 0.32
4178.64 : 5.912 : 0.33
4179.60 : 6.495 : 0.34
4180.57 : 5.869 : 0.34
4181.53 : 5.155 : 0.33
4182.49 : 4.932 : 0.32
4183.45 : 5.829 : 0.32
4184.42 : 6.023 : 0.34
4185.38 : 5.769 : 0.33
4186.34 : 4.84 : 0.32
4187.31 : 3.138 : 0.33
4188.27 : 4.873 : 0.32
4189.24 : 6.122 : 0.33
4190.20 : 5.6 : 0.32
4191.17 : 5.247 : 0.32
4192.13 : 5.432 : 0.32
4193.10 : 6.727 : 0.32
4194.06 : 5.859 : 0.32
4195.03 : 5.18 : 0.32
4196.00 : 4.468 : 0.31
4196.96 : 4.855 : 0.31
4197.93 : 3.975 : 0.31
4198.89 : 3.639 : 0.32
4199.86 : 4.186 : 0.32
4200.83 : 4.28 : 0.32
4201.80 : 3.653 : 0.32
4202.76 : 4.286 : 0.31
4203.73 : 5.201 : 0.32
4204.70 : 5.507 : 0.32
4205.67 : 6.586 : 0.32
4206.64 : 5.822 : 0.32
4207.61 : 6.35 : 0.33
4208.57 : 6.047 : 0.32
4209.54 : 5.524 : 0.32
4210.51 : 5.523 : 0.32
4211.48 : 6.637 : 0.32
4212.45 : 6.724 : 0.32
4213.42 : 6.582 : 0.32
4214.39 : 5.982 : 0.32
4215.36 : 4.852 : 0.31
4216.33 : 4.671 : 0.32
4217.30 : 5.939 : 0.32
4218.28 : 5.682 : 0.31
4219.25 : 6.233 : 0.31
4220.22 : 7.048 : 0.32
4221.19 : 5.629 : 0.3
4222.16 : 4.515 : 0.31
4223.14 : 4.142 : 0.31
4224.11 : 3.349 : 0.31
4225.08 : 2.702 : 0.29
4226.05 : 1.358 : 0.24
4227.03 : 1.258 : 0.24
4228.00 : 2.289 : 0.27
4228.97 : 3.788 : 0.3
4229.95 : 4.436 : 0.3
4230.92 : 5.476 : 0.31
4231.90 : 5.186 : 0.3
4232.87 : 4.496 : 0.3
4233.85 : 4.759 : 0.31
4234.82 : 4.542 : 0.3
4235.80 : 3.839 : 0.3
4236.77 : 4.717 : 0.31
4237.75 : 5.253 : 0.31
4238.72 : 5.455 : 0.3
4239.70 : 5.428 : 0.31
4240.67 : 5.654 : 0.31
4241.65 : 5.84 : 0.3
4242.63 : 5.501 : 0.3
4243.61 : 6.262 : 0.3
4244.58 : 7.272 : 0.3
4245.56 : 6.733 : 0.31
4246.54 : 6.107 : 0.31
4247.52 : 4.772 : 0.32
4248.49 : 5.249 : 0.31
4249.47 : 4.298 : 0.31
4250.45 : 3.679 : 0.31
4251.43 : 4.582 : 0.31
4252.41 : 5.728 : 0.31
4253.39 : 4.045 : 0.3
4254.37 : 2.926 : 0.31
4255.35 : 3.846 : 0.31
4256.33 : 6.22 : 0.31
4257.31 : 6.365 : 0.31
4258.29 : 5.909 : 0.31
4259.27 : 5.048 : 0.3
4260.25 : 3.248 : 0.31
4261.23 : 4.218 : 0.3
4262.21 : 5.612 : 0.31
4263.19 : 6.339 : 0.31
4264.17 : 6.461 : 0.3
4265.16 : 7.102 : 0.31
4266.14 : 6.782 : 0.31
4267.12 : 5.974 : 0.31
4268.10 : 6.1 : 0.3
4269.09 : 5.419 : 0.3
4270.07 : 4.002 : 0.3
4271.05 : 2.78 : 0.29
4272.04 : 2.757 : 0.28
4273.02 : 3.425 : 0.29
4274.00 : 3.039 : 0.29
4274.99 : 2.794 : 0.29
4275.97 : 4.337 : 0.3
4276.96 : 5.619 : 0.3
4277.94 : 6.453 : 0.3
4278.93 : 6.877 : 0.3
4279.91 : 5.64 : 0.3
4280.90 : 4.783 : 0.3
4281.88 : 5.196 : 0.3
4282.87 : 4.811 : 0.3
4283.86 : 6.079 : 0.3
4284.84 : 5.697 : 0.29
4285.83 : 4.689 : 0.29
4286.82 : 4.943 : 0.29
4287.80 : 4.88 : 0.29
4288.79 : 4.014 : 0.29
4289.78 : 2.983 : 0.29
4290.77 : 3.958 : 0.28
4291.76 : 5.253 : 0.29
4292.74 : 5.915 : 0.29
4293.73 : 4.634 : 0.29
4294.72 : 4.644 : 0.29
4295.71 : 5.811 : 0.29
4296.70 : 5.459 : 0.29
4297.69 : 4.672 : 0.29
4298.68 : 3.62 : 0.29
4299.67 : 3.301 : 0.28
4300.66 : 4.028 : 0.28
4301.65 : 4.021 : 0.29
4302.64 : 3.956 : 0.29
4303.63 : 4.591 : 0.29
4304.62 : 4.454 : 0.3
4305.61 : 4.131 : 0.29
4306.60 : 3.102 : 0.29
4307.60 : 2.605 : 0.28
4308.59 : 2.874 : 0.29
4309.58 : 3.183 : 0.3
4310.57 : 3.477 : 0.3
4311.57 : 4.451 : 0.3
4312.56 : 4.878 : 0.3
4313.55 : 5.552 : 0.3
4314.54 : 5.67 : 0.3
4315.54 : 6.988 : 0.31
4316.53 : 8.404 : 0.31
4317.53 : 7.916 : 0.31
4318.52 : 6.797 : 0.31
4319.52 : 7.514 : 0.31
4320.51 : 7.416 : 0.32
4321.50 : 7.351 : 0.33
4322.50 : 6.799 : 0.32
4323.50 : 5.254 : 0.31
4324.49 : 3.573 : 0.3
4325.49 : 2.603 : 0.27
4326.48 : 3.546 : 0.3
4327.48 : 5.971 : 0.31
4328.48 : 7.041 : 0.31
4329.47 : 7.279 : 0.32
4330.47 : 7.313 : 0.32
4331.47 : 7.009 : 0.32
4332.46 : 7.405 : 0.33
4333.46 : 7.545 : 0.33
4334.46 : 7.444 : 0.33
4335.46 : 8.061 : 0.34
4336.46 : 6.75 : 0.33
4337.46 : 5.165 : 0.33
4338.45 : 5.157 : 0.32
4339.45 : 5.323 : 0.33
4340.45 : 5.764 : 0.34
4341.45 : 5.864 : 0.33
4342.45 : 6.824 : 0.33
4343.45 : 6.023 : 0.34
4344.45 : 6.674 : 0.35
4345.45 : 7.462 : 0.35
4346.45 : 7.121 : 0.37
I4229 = 5.07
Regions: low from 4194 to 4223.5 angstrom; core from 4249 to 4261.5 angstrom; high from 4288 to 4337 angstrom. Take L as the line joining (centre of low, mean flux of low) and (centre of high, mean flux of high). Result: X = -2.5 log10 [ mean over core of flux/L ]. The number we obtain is 0.15 mag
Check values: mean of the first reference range 5.34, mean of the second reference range 5.33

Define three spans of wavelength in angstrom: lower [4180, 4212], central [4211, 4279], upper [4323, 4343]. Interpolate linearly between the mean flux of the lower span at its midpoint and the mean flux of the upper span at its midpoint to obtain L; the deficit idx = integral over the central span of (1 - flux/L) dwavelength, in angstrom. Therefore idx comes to 7.0 angstrom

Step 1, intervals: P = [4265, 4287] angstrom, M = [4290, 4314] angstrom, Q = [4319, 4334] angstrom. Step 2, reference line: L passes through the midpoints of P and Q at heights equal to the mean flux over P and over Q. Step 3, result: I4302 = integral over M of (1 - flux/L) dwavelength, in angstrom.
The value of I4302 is 5.8 angstrom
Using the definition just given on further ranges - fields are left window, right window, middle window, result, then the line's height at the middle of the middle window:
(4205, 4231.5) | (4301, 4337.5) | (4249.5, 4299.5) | 4.28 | 5.35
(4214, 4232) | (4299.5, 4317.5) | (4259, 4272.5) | -1.98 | 4.48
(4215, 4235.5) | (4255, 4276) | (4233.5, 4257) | -2.41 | 4.65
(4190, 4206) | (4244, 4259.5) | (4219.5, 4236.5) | 3.33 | 5.08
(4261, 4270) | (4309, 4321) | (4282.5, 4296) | 2.51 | 5.98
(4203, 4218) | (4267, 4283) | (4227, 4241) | 2.25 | 5.41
